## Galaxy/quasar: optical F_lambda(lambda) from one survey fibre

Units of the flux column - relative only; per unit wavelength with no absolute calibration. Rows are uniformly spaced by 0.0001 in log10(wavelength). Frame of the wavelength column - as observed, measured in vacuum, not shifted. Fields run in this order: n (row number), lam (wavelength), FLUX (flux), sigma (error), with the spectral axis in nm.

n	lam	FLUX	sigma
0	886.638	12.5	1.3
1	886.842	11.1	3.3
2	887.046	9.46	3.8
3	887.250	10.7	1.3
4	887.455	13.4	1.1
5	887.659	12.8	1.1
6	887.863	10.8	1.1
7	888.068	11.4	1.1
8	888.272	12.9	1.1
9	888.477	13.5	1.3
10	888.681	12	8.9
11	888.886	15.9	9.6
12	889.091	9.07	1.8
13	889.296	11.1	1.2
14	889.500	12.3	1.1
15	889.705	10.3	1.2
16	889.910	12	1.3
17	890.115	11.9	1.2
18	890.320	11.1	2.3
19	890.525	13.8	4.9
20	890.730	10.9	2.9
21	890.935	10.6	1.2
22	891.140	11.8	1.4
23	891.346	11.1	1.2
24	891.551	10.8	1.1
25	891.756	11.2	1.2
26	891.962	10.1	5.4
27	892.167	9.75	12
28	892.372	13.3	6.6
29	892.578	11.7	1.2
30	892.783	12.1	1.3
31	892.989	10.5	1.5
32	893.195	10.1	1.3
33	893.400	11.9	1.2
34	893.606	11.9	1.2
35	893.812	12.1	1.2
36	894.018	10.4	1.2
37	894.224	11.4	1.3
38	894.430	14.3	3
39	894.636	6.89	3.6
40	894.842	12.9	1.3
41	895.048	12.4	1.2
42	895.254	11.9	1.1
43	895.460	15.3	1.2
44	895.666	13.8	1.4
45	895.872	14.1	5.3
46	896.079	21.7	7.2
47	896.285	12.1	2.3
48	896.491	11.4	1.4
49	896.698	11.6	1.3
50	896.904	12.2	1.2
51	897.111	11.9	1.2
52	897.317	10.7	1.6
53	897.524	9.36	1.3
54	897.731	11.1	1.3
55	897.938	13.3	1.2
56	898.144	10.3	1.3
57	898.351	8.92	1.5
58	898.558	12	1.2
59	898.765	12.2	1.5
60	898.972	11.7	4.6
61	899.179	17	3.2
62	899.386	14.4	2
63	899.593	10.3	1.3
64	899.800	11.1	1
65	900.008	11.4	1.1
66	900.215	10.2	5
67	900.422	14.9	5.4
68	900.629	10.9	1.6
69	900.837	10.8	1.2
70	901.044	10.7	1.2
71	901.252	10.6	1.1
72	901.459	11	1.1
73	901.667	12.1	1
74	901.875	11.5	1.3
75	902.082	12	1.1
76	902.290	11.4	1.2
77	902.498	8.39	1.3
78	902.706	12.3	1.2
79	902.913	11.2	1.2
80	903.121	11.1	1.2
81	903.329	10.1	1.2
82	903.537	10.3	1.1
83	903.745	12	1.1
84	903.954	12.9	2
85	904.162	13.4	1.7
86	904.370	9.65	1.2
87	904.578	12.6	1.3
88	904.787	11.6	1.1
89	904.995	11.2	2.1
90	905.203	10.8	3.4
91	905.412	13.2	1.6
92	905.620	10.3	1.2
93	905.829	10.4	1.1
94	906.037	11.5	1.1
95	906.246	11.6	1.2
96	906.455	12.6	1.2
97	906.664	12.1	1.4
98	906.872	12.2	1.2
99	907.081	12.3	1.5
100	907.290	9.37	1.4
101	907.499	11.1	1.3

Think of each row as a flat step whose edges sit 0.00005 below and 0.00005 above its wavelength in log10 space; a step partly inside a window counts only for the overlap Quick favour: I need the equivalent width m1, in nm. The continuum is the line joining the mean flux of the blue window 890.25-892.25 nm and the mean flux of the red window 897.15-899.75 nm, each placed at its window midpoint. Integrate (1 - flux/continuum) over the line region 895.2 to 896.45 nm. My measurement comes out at -0.35 nm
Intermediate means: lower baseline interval 11.1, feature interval 14.8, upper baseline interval 11.8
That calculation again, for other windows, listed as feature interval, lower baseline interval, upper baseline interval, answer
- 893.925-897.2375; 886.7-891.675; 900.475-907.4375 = -0.35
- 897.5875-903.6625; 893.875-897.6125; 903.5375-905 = 0.32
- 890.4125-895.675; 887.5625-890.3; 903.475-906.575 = 0.12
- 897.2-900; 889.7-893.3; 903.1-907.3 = -0.07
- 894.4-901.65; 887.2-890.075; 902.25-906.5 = -0.32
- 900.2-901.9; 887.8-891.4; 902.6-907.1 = 0.03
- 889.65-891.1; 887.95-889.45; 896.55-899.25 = 0.07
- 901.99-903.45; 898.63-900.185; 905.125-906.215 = 0.11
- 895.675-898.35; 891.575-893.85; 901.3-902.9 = -0.27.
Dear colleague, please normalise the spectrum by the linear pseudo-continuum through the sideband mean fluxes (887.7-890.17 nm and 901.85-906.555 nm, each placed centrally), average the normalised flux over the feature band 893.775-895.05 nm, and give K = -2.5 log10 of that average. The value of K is 0.04 mag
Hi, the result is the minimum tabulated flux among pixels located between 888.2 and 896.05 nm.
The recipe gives 6.89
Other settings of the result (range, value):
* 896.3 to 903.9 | 8.39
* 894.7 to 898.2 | 9.36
